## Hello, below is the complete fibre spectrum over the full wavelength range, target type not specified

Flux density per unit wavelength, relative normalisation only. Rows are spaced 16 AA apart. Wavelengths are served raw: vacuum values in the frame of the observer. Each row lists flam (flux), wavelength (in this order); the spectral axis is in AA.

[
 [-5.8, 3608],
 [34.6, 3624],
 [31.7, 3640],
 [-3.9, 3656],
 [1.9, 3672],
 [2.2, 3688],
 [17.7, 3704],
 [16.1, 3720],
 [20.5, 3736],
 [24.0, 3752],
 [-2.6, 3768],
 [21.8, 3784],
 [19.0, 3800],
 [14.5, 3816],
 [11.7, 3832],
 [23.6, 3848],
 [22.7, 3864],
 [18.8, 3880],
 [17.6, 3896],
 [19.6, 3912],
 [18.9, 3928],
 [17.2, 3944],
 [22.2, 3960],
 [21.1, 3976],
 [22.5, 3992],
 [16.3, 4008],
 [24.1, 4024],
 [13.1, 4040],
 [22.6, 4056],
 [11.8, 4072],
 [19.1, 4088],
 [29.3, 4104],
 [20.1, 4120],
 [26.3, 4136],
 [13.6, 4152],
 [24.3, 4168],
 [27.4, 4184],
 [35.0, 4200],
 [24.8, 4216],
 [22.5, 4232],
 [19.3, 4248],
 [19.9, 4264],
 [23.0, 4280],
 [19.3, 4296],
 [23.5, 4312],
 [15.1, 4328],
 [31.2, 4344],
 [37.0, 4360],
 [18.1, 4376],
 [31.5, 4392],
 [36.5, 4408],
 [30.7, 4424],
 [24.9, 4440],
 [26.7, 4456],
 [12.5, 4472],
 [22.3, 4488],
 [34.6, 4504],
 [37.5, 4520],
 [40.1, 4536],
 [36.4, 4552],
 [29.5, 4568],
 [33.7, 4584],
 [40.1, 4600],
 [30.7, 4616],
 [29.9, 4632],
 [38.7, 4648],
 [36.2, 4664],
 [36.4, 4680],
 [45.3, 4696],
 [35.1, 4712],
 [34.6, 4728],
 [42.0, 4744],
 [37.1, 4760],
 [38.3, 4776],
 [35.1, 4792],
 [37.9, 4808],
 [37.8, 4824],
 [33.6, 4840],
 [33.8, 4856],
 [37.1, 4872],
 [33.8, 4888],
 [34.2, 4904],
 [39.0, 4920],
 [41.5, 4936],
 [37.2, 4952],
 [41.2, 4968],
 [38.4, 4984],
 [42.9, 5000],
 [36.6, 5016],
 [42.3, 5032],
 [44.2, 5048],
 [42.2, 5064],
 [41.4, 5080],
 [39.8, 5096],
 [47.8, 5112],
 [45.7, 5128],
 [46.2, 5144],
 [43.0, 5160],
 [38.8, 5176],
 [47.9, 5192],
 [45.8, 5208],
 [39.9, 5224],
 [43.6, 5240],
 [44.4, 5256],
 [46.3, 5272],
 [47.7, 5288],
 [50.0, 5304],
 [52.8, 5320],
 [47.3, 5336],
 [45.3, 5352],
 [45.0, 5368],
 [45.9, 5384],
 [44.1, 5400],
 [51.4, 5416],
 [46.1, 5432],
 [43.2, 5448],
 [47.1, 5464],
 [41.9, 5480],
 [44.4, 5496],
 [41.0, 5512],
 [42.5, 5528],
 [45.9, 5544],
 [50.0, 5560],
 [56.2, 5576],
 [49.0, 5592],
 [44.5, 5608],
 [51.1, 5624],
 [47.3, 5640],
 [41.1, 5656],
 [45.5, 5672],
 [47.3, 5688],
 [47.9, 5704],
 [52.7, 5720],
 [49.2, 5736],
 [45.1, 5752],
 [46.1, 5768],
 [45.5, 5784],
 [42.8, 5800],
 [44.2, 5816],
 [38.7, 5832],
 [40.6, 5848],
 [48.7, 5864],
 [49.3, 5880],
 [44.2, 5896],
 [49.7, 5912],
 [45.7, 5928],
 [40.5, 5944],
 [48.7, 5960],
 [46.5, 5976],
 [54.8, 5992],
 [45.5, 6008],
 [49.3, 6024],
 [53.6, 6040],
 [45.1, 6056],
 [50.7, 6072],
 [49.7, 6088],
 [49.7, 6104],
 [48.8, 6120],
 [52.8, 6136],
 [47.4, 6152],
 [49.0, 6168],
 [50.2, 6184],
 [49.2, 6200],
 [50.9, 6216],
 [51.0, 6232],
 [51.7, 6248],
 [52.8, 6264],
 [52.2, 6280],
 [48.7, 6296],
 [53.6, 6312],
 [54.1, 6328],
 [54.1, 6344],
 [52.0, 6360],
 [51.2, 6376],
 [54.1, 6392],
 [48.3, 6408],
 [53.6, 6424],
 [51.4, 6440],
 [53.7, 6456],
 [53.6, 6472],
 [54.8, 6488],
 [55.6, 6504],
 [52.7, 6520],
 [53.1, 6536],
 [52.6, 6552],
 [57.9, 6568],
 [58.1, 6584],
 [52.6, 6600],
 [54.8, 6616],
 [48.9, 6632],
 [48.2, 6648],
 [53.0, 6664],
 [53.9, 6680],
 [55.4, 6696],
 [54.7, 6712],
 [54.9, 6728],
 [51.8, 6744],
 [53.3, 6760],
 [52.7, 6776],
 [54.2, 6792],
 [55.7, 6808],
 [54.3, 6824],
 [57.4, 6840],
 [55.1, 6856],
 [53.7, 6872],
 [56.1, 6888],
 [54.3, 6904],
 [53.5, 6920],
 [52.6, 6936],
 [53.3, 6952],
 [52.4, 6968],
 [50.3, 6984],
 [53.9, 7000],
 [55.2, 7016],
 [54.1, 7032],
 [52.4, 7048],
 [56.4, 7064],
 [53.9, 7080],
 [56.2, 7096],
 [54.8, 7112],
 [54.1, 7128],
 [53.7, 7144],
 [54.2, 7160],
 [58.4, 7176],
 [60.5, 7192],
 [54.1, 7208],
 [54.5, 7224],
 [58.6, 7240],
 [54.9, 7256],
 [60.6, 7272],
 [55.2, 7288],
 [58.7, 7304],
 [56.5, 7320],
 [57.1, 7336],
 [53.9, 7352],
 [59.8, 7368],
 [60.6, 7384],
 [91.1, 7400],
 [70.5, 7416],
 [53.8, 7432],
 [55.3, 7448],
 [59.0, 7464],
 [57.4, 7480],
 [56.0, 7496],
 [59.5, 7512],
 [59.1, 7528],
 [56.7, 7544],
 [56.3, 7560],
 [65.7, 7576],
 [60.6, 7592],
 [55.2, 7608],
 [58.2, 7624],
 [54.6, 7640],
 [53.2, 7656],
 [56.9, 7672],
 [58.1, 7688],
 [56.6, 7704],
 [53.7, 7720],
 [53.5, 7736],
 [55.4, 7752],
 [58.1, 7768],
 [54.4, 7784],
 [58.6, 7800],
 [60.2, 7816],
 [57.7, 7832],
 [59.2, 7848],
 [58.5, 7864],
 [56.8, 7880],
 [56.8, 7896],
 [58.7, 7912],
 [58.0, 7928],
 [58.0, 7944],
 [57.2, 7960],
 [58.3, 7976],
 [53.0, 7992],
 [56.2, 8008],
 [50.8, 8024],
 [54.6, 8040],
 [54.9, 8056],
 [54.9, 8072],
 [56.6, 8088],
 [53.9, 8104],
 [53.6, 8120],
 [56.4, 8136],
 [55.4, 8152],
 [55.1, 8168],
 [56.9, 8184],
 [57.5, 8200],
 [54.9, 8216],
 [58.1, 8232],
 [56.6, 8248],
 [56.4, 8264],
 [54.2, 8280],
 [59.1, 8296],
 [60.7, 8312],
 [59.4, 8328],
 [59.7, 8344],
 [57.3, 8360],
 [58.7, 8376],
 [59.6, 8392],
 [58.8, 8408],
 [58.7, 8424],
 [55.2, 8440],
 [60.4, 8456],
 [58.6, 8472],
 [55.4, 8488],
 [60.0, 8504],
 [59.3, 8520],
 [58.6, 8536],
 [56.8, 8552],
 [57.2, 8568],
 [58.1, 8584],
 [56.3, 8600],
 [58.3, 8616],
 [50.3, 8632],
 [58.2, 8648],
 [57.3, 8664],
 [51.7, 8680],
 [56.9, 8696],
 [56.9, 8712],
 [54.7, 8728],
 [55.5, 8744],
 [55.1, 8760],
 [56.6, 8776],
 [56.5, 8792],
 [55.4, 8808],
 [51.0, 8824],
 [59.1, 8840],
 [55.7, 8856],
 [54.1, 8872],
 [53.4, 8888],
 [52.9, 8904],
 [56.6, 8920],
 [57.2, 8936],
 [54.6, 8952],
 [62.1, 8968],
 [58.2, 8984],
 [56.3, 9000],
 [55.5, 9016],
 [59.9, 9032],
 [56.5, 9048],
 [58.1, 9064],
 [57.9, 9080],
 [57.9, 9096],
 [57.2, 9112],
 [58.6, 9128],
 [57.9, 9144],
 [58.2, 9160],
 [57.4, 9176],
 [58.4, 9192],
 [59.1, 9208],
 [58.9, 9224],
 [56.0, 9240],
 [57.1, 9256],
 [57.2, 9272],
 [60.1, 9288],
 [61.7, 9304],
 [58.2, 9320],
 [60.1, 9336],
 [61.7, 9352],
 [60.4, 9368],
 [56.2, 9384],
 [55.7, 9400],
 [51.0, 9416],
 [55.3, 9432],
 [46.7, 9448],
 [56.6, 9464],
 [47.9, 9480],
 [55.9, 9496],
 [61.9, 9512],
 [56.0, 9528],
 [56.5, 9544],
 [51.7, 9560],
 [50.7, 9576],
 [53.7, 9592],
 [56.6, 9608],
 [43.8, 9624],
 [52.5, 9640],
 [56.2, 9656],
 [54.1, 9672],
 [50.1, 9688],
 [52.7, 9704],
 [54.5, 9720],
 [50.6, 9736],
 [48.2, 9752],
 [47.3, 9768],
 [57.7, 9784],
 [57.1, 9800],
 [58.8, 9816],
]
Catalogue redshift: 0.13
